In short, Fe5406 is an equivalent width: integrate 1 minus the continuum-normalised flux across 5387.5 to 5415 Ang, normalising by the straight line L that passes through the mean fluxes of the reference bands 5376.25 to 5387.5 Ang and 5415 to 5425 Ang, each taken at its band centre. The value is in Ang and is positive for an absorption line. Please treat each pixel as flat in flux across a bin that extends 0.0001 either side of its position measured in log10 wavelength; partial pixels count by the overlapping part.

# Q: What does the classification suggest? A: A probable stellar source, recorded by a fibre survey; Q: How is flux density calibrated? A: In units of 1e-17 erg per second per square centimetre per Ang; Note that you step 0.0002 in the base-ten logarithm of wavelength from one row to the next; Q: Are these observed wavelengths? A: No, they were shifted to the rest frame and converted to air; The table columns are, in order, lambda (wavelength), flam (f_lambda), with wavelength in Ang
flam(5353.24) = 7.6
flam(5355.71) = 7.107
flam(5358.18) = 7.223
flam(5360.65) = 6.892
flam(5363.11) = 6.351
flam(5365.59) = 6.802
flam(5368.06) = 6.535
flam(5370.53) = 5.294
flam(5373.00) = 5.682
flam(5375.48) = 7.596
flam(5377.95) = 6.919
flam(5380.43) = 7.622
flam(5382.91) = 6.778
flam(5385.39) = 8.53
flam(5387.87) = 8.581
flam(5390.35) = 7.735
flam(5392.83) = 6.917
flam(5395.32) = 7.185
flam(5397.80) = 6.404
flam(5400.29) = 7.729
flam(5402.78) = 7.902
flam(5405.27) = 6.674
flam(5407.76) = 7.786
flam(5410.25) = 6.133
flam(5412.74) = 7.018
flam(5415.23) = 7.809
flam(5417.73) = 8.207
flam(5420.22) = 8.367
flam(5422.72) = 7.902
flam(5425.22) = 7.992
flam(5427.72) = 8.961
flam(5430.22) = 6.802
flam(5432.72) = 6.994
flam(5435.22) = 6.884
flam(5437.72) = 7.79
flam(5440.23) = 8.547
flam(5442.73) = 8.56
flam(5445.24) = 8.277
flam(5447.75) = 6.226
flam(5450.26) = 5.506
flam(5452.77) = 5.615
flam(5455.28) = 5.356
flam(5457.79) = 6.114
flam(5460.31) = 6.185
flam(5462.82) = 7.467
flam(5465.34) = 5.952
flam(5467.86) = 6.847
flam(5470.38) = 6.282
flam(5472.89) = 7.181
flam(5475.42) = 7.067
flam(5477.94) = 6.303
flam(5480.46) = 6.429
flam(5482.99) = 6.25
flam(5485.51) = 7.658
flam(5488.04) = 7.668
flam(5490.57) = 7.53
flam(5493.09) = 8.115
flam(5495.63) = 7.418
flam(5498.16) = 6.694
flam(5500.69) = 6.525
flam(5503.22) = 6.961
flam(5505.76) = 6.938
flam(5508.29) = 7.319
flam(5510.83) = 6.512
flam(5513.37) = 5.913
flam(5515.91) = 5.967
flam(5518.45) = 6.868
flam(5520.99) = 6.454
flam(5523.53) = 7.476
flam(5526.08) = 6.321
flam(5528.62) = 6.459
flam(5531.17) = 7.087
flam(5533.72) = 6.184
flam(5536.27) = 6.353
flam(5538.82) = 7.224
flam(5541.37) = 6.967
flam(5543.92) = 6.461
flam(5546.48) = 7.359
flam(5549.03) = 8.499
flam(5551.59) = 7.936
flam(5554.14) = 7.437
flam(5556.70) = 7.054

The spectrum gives 2.0 Ang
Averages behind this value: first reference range 7.56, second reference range 8.09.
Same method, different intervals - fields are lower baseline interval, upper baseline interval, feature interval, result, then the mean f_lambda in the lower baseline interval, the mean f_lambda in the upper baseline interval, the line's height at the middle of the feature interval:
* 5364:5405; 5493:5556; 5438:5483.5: 2.0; 7.12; 6.92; 7.01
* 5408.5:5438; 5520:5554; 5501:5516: 1.0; 7.57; 7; 7.15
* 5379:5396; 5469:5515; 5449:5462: 2.5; 7.63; 6.92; 7.17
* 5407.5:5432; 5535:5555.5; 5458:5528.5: 6.0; 7.68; 7.28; 7.45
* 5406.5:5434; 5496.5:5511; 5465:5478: 0.9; 7.63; 6.87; 7.16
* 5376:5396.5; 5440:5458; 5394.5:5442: -2.9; 7.54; 6.71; 7.12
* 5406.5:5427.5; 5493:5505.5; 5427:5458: 1.9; 7.72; 7.03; 7.5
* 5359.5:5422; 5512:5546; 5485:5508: -1.8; 7.19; 6.61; 6.75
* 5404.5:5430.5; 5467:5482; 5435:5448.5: -1.1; 7.65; 6.67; 7.24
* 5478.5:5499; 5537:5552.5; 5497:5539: 3.7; 7.2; 7.36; 7.28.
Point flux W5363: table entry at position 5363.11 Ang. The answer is 6.351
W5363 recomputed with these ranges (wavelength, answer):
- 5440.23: 8.547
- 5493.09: 8.115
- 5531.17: 7.087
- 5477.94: 6.303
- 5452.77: 5.615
